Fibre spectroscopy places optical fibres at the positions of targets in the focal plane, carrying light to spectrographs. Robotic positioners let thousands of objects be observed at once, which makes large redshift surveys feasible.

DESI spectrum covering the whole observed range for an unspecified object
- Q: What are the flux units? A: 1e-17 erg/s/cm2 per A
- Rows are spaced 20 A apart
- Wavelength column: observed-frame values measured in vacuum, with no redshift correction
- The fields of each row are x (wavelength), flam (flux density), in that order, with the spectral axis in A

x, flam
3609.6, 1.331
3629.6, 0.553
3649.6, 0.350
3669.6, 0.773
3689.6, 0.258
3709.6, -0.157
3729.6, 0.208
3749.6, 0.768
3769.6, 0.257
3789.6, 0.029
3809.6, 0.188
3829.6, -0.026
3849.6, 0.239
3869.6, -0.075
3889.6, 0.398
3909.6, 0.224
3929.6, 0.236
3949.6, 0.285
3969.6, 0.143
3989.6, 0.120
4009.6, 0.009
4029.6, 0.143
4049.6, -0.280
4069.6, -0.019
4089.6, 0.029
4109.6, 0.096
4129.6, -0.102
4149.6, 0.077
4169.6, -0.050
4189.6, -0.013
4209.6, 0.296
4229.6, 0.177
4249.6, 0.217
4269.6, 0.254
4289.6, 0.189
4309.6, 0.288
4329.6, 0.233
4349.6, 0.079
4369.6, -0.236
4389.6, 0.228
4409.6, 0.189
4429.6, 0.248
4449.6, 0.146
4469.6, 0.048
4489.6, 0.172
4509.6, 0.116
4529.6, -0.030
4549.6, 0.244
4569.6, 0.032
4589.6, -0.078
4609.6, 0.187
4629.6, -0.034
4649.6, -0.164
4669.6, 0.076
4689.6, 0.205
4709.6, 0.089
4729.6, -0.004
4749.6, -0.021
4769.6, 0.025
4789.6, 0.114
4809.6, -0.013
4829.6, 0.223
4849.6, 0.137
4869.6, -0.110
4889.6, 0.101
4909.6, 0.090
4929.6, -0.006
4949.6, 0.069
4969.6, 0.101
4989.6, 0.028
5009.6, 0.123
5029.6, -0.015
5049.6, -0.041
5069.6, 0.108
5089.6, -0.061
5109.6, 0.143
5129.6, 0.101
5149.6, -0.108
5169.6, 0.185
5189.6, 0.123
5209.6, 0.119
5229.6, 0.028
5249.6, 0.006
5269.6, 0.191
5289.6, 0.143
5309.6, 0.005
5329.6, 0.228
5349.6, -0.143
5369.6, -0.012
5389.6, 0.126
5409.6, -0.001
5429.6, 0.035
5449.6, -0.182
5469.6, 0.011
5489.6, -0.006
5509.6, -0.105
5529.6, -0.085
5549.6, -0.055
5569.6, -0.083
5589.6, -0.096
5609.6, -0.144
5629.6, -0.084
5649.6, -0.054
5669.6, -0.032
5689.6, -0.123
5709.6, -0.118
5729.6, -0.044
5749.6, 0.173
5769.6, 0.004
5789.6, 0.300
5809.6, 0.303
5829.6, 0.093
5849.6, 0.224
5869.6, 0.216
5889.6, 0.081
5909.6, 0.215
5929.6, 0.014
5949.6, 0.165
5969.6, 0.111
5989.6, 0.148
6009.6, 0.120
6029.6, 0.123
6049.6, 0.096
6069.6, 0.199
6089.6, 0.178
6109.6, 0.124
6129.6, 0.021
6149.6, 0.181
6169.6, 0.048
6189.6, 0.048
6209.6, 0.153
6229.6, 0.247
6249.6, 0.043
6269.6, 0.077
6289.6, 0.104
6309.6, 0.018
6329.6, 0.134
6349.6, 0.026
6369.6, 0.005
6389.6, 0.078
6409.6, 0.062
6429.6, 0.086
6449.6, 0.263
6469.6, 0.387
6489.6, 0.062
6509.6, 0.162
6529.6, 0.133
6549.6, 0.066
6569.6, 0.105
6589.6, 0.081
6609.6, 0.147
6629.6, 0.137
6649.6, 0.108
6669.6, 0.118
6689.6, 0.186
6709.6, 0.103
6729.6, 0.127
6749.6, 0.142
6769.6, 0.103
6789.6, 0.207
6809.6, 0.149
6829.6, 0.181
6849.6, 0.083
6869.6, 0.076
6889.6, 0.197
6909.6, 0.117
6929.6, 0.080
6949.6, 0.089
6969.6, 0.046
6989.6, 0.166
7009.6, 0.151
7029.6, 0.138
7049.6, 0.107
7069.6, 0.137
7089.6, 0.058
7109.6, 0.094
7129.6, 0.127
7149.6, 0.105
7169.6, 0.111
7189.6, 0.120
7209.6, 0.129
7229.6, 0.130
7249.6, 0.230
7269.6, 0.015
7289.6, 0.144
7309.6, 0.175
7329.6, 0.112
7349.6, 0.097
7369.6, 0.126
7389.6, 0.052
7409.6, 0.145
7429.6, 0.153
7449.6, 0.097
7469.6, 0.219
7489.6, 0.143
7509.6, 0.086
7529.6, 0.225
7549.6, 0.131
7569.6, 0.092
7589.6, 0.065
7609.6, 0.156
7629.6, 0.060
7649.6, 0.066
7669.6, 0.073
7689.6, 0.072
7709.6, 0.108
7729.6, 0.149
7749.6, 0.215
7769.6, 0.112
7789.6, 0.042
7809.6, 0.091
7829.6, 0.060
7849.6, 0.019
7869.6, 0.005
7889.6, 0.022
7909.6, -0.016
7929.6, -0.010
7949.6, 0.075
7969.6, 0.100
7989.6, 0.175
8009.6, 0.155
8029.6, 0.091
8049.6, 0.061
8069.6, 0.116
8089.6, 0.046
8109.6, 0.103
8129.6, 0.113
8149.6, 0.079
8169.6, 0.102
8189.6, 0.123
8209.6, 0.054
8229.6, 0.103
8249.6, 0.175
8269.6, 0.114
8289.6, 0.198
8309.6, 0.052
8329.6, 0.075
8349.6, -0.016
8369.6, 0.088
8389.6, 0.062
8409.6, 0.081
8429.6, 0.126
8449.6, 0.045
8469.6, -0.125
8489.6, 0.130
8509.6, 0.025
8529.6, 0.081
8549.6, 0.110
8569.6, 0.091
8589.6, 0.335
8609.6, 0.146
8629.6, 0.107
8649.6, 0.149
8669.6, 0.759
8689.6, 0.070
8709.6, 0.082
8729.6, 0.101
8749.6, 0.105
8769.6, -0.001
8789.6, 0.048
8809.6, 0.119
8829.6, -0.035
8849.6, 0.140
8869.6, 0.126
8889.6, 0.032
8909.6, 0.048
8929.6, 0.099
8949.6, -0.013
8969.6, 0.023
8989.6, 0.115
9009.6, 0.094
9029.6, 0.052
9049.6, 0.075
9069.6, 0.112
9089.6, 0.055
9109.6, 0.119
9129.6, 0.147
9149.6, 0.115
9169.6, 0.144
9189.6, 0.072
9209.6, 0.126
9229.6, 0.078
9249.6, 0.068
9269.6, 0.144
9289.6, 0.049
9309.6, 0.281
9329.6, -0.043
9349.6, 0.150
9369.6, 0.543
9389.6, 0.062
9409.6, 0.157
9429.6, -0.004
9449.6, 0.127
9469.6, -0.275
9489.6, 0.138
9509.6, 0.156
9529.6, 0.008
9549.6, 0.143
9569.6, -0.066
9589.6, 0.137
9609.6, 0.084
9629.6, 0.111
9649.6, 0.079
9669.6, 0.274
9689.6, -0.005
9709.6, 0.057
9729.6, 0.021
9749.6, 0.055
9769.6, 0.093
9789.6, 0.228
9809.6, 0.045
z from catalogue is 0.73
